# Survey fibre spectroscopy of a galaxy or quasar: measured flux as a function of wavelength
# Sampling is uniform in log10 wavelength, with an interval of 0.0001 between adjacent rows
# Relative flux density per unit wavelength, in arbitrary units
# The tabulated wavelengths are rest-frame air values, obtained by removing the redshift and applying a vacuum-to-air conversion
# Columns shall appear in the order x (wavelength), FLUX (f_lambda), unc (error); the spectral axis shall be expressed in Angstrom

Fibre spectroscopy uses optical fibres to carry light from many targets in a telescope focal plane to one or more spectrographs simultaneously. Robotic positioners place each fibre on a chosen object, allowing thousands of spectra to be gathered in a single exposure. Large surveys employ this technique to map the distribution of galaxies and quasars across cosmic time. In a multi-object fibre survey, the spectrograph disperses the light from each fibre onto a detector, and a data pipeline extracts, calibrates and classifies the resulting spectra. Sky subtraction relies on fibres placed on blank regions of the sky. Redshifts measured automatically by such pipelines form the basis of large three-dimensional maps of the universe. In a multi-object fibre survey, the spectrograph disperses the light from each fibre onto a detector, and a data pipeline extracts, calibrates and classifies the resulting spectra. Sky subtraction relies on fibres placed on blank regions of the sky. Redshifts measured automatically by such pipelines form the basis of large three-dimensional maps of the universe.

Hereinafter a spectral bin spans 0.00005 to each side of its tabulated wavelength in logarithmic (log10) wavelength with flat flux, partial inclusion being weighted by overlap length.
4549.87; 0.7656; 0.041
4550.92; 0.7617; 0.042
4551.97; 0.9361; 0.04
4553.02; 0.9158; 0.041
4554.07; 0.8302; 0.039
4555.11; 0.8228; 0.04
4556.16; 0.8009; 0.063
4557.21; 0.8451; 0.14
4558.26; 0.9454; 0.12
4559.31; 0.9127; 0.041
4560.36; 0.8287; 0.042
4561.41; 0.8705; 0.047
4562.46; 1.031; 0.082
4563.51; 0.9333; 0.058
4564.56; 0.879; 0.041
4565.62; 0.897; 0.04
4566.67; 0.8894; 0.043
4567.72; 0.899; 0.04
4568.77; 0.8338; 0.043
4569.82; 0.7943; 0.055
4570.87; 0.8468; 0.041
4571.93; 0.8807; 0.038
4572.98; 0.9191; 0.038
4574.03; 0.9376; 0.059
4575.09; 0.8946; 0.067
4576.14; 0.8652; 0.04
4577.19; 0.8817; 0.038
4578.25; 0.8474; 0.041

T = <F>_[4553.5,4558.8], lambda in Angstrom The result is 0.85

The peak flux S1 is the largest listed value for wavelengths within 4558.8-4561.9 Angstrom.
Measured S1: 0.9127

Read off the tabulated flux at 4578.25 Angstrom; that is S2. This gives 0.8474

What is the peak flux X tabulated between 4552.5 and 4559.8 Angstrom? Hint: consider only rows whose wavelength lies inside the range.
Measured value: 0.9454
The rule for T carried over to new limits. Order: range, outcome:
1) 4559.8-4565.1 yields 0.907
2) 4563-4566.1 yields 0.901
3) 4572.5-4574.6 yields 0.926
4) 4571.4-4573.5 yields 0.899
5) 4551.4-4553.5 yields 0.921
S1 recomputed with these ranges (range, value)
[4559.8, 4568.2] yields 1.031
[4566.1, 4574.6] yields 0.9376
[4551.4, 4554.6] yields 0.9361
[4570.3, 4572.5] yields 0.8807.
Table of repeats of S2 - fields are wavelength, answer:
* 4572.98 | 0.9191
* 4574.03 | 0.9376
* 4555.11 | 0.8228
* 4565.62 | 0.897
